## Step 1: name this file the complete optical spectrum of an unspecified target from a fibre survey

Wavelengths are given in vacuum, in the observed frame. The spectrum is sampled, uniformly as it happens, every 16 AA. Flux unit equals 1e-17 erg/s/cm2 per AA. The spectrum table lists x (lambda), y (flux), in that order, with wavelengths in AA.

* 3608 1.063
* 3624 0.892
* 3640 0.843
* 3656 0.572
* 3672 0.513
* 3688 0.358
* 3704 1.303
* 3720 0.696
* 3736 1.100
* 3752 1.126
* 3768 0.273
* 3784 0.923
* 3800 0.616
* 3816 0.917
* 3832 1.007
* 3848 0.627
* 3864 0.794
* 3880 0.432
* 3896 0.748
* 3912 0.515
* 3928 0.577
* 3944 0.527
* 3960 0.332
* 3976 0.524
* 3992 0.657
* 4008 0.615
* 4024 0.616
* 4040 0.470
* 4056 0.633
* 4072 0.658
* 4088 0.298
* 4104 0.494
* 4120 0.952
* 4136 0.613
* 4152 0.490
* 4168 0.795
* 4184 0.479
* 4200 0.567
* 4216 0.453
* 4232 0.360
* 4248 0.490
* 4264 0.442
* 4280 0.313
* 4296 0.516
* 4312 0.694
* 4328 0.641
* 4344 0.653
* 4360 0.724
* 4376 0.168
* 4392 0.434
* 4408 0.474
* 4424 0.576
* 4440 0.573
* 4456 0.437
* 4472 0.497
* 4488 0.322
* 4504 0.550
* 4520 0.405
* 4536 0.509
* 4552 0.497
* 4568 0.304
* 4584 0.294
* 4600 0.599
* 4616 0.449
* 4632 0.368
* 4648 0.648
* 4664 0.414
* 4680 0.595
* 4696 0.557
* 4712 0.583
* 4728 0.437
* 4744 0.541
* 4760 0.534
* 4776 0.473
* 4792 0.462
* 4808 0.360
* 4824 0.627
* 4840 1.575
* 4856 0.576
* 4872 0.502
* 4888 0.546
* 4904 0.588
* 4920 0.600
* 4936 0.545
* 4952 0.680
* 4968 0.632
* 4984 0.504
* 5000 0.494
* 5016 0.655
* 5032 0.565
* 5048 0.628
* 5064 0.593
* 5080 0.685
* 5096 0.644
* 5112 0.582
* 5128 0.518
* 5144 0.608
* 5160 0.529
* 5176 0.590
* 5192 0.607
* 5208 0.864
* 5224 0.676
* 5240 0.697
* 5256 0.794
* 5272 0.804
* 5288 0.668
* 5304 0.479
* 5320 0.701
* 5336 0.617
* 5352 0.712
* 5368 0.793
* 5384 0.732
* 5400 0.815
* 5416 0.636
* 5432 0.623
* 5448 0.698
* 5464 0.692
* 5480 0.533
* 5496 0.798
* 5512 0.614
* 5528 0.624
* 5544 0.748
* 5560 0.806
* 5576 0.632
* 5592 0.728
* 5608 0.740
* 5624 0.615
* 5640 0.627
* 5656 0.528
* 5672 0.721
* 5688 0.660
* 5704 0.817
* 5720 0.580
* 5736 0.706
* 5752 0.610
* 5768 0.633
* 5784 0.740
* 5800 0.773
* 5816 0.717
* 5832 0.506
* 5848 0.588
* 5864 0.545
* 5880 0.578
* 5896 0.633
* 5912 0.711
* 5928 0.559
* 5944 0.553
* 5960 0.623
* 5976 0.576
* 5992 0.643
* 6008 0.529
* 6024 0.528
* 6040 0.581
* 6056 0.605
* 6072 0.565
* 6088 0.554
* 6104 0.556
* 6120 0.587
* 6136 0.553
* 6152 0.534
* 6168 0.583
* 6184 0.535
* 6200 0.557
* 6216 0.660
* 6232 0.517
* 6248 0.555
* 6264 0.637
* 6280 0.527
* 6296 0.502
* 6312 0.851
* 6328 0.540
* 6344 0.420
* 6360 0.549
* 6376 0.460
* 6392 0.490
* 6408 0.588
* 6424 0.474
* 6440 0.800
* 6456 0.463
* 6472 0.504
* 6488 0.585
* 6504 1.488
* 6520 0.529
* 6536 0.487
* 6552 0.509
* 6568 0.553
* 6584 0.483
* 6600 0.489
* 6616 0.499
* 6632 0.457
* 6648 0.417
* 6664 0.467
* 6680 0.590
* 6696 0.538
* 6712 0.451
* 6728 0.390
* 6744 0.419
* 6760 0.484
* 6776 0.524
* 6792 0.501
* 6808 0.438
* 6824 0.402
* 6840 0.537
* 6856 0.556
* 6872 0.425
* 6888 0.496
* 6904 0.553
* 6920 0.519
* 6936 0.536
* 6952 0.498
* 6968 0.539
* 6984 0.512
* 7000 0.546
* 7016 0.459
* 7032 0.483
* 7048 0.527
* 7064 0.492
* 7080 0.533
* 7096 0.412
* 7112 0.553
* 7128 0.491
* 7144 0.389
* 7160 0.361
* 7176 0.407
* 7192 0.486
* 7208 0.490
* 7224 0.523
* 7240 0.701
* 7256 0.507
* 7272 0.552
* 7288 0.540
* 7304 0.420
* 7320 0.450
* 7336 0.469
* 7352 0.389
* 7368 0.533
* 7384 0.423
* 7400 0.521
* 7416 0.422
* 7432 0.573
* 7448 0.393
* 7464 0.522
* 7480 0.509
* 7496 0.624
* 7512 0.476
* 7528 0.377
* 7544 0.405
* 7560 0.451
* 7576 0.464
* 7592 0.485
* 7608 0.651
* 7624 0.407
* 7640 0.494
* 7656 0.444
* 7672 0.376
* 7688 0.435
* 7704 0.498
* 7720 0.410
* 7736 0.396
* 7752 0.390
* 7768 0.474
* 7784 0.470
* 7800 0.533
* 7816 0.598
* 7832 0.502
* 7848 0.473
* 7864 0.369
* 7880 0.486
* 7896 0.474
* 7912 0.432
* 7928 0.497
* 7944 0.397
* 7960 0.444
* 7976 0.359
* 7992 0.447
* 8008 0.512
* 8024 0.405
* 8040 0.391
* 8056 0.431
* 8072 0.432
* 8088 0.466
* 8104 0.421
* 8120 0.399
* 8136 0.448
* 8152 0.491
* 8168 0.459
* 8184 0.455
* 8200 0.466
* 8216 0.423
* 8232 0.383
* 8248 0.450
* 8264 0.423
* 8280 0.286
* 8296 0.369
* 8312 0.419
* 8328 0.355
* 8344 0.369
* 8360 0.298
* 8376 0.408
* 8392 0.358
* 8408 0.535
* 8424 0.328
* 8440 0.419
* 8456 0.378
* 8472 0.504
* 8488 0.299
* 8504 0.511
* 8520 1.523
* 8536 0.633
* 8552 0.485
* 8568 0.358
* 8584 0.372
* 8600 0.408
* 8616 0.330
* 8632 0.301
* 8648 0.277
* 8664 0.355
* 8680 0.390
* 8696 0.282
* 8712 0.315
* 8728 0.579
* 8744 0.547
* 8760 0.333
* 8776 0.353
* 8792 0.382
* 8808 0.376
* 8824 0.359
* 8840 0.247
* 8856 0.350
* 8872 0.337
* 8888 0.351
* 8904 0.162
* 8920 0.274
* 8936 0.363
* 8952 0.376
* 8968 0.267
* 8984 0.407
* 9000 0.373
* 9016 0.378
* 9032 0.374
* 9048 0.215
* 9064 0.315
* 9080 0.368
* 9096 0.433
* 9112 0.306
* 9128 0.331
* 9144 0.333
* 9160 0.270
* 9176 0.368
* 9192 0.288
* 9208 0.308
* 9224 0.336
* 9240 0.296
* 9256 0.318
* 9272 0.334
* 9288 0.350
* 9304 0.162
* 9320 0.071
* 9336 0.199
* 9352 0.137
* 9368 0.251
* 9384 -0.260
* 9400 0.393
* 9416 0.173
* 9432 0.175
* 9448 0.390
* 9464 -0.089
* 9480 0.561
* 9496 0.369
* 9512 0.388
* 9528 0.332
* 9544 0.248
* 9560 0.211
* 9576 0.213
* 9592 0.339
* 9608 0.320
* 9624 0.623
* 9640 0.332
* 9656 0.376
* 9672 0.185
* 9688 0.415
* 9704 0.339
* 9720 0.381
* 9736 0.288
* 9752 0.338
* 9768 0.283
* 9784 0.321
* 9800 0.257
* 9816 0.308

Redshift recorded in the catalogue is 0.30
